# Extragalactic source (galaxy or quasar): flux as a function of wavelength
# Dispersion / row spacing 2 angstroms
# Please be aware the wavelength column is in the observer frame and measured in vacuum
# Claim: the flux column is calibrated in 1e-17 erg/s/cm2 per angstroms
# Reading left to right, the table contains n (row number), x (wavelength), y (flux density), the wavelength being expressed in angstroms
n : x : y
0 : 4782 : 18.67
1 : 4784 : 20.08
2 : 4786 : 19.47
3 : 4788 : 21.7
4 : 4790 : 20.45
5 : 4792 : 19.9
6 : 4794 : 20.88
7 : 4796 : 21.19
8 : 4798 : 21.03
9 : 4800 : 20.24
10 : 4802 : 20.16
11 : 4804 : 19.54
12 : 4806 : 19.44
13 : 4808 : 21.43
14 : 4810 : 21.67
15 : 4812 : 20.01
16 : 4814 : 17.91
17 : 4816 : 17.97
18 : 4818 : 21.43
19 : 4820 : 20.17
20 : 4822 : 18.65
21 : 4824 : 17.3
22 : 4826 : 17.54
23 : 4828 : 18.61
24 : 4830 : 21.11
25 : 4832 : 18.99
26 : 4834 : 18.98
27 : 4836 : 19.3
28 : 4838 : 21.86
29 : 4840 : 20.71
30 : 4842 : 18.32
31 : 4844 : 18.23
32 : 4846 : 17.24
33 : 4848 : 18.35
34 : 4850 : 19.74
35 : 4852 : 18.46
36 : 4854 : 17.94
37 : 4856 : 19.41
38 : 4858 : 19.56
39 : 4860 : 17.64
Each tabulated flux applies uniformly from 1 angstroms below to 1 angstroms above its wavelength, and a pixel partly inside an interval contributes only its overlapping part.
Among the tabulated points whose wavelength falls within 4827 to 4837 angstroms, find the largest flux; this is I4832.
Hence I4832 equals 21.11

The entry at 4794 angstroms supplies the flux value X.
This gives 20.88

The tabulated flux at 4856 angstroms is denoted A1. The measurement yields 19.41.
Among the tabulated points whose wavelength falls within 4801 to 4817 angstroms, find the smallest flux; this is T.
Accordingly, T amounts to 17.91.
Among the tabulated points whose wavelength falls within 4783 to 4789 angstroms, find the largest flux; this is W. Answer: 21.7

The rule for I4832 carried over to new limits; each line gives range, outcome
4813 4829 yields 21.43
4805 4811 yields 21.67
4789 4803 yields 21.19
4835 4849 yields 21.86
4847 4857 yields 19.74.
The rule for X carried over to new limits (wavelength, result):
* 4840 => 20.71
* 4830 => 21.11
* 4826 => 17.54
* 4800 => 20.24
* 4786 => 19.47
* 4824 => 17.3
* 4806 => 19.44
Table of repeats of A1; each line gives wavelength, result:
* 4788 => 21.7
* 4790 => 20.45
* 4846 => 17.24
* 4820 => 20.17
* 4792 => 19.9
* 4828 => 18.61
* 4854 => 17.94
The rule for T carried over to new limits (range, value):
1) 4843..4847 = 17.24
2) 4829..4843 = 18.32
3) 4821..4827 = 17.3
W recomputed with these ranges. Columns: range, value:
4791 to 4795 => 20.88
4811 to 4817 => 20.01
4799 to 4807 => 20.24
